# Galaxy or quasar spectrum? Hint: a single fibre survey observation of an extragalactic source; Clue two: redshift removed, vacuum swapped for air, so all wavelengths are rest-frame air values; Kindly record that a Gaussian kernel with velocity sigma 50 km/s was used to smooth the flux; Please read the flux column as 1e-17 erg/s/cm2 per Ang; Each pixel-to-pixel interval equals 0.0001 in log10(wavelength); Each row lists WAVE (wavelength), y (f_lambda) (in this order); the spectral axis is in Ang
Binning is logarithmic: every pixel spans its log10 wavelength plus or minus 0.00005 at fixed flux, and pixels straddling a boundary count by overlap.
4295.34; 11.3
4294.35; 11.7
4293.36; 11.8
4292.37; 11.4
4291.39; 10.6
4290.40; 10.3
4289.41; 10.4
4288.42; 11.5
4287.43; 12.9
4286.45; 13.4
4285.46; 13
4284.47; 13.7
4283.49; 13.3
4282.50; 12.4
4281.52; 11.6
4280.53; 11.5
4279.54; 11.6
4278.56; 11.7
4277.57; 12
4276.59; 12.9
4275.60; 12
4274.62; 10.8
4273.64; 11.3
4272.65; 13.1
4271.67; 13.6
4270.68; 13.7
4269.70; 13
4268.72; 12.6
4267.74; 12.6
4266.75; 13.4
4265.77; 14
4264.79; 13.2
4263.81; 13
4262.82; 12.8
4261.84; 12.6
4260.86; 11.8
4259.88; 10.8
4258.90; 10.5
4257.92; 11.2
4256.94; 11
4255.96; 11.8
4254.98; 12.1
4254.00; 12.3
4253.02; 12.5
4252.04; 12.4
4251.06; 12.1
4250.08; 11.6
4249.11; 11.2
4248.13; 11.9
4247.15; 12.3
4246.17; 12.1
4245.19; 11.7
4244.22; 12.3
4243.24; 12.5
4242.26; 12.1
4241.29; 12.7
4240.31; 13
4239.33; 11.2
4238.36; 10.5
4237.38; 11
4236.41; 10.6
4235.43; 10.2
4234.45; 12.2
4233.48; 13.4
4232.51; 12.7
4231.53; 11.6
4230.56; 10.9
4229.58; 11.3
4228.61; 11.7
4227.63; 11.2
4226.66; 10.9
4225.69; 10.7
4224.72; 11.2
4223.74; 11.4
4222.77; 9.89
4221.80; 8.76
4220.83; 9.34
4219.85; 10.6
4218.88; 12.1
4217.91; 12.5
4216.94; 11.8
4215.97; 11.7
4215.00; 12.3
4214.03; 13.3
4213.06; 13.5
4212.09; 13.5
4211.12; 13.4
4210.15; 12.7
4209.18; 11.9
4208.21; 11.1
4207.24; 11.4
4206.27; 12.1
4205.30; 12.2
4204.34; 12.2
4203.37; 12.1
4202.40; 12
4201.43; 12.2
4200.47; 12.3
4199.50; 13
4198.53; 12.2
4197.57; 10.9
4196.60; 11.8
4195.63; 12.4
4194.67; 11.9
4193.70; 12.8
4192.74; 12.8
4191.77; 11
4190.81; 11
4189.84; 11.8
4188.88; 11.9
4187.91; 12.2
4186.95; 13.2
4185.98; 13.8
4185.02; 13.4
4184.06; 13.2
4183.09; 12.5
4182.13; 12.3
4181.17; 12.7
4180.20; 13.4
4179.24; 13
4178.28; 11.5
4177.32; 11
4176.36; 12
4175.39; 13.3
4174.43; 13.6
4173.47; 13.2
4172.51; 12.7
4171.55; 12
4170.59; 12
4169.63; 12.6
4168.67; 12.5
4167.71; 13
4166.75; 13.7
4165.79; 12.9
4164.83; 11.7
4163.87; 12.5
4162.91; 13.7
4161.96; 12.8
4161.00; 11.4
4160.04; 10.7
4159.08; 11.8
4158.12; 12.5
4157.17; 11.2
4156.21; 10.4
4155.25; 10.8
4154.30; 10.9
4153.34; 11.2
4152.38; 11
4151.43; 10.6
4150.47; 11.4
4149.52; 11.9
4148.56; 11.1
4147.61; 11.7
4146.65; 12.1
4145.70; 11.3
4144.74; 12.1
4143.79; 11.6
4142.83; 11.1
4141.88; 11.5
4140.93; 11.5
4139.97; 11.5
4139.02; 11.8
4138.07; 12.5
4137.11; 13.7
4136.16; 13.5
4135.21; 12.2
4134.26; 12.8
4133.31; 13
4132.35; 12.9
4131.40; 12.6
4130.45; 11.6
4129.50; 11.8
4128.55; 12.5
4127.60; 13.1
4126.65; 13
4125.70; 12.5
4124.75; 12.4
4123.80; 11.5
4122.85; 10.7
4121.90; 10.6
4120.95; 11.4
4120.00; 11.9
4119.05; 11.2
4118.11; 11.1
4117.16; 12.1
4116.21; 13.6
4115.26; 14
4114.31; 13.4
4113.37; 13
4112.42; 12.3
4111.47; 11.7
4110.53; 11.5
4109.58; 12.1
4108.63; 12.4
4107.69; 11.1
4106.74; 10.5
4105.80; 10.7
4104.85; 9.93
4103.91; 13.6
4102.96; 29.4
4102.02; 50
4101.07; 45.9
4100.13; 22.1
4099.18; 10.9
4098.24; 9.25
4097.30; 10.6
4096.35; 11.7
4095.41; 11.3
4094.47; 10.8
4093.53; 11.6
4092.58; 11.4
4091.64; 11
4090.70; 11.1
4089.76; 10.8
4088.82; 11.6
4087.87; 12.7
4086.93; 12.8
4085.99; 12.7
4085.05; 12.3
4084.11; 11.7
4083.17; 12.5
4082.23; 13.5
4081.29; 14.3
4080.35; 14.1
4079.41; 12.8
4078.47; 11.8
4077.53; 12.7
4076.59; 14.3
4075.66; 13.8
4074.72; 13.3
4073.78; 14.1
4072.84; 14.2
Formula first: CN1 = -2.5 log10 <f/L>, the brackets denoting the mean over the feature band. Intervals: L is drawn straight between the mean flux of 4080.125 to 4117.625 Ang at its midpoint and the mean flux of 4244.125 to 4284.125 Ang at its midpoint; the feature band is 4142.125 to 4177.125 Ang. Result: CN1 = 0.141 mag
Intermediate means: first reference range 14.5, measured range 12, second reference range 12.2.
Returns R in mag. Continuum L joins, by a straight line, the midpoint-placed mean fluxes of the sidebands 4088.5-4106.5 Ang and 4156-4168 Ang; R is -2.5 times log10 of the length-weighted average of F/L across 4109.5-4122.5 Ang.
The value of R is 0.25 mag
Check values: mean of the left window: 16.5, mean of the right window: 12.2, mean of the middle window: 12.1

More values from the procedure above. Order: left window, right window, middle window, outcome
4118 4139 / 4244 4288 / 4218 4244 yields 0.09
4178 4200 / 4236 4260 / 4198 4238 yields 0.03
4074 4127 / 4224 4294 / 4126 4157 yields 0.12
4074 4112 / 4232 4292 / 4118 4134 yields 0.16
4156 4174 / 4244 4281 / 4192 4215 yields 0.00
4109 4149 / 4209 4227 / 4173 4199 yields -0.05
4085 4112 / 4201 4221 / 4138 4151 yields 0.19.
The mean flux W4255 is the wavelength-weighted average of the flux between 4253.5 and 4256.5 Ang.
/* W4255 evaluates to 12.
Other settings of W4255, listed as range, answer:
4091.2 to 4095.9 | 11.2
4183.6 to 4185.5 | 13.3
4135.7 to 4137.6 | 13.6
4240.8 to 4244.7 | 12.4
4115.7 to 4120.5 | 12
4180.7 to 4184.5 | 12.7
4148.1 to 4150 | 11.5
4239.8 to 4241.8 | 12.8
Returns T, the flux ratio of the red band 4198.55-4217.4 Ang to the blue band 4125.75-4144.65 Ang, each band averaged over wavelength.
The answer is 1.0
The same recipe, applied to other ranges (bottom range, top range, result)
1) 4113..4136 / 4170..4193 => 1.01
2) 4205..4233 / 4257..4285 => 1.06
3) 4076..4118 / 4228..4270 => 0.84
